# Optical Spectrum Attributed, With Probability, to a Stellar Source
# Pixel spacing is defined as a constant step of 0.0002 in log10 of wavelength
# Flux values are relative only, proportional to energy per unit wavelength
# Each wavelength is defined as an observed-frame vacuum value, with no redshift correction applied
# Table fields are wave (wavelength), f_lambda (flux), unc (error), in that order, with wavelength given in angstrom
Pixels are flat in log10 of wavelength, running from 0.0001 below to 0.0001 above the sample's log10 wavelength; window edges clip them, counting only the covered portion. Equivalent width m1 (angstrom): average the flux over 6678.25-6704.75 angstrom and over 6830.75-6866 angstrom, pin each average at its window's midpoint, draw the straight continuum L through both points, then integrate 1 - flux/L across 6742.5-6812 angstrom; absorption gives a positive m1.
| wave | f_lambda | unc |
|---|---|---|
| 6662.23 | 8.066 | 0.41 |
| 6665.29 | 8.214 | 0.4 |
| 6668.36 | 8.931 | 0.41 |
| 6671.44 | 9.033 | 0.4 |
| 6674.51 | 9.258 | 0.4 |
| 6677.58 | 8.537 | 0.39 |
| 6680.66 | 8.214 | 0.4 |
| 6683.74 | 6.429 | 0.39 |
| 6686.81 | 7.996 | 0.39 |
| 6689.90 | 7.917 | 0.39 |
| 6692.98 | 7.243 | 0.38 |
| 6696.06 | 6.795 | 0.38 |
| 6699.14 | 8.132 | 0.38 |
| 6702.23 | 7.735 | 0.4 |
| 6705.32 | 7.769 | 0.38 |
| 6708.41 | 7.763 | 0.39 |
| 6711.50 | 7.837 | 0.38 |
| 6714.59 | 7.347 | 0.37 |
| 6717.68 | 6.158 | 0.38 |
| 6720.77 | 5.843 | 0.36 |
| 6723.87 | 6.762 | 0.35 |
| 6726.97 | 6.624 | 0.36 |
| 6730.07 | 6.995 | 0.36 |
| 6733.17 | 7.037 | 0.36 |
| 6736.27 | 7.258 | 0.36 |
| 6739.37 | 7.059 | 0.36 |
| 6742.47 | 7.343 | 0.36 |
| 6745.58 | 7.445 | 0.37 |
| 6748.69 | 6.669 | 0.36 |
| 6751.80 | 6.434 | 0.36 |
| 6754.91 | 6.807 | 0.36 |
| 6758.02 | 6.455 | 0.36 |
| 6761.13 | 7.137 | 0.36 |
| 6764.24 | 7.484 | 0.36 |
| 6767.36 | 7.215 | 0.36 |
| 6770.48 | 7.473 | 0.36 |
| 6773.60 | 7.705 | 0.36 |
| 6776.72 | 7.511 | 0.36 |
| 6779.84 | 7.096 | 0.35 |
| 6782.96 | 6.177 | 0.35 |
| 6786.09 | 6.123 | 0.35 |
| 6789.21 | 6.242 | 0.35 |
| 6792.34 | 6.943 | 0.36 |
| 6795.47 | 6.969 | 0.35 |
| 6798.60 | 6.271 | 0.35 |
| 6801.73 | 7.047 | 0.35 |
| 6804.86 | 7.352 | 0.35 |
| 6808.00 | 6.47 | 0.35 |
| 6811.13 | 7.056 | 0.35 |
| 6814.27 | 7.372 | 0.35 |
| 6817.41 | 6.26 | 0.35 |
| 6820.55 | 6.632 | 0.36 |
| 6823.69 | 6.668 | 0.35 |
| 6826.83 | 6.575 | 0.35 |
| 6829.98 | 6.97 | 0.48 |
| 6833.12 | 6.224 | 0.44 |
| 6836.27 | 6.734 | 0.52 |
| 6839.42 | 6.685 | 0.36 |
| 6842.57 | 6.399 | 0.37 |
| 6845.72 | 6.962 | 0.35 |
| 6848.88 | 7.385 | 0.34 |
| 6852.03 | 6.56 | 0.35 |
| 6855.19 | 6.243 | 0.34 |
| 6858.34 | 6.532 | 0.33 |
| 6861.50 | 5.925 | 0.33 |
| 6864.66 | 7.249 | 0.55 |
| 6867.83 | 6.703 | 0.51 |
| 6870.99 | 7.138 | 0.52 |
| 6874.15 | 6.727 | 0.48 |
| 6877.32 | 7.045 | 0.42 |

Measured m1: 1.5 angstrom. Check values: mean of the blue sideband 7.6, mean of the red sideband 6.63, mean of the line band 6.92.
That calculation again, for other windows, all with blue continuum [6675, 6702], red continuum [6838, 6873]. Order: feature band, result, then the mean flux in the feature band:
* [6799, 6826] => 0.57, 6.83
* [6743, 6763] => 1.28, 6.86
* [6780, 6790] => 1.17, 6.31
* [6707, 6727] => 1.68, 6.92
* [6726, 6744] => 0.91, 7.07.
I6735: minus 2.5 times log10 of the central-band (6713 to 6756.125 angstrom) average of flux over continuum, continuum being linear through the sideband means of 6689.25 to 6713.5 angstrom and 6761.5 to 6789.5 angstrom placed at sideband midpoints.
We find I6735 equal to 0.08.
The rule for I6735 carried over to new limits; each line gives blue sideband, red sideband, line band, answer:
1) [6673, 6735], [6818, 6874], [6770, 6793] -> 0.021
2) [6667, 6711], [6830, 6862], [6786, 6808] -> 0.048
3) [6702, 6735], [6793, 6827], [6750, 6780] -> -0.032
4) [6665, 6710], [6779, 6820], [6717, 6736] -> 0.139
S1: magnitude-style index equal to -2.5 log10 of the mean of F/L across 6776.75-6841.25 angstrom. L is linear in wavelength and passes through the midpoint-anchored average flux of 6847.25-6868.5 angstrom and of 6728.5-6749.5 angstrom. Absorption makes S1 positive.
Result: 0.022 mag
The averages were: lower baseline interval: 7.13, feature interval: 6.71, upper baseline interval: 6.65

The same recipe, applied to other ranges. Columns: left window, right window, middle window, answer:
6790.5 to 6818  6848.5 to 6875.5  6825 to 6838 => 0.03 mag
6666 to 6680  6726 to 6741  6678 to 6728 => 0.09 mag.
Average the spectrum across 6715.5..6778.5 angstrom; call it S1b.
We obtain 6.98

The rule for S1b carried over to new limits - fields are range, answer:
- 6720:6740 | 6.82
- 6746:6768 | 6.9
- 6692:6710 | 7.58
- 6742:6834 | 6.87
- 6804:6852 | 6.77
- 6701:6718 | 7.52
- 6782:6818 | 6.71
